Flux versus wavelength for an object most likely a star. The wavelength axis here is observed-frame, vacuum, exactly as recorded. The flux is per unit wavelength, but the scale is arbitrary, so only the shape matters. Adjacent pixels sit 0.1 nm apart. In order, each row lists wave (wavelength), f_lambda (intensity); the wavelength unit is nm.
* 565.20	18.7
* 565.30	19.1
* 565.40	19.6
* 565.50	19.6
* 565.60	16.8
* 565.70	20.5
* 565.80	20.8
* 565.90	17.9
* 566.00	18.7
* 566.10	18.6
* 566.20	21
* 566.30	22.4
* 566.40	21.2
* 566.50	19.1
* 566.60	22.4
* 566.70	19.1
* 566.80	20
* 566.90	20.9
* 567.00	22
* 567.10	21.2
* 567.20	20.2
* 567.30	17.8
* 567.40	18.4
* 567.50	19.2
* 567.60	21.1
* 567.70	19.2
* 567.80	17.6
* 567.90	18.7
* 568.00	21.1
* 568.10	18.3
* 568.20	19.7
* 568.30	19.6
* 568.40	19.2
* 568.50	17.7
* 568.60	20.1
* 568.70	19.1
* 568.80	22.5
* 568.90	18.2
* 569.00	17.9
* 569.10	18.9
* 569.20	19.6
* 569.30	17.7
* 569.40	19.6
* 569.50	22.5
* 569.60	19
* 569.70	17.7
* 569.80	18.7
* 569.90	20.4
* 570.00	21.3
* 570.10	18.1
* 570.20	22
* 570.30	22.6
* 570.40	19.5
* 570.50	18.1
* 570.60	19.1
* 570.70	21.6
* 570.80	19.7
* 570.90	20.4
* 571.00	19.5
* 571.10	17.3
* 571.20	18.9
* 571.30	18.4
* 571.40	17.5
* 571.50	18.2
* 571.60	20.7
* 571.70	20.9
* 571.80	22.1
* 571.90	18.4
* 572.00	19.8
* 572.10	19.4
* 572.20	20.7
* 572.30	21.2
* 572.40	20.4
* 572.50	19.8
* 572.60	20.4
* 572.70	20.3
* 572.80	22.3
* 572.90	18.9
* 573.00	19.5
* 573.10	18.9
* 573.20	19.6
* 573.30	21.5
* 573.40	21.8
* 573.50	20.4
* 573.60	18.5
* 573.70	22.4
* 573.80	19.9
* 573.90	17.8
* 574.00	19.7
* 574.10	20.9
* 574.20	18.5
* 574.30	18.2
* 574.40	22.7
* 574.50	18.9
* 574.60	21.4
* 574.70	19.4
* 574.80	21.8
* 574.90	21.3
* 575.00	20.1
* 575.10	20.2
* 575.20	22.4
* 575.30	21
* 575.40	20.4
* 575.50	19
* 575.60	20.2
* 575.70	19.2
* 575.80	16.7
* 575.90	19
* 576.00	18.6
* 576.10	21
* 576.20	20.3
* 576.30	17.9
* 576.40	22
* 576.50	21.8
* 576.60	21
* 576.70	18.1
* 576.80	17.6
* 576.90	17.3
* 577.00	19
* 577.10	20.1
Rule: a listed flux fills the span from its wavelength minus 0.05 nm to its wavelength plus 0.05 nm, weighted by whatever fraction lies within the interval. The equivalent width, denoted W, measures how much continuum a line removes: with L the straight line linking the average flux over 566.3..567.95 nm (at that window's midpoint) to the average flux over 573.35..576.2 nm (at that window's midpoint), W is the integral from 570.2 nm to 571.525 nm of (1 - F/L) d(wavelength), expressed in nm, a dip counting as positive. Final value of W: 0.04 nm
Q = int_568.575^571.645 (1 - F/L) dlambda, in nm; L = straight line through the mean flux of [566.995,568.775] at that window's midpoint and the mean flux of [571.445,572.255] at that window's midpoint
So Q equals 0.04 nm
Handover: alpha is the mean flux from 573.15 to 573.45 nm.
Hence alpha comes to 21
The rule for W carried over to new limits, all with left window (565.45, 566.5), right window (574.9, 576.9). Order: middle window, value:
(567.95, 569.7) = 0.03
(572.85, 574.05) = -0.01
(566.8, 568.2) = 0.00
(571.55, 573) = -0.04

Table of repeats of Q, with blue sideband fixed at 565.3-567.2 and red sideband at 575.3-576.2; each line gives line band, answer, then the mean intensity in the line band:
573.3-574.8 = -0.047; 20.1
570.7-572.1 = 0.019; 19.4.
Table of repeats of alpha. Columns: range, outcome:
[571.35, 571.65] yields 18.8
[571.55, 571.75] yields 20.8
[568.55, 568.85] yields 20.6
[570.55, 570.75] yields 20.4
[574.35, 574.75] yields 20.6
